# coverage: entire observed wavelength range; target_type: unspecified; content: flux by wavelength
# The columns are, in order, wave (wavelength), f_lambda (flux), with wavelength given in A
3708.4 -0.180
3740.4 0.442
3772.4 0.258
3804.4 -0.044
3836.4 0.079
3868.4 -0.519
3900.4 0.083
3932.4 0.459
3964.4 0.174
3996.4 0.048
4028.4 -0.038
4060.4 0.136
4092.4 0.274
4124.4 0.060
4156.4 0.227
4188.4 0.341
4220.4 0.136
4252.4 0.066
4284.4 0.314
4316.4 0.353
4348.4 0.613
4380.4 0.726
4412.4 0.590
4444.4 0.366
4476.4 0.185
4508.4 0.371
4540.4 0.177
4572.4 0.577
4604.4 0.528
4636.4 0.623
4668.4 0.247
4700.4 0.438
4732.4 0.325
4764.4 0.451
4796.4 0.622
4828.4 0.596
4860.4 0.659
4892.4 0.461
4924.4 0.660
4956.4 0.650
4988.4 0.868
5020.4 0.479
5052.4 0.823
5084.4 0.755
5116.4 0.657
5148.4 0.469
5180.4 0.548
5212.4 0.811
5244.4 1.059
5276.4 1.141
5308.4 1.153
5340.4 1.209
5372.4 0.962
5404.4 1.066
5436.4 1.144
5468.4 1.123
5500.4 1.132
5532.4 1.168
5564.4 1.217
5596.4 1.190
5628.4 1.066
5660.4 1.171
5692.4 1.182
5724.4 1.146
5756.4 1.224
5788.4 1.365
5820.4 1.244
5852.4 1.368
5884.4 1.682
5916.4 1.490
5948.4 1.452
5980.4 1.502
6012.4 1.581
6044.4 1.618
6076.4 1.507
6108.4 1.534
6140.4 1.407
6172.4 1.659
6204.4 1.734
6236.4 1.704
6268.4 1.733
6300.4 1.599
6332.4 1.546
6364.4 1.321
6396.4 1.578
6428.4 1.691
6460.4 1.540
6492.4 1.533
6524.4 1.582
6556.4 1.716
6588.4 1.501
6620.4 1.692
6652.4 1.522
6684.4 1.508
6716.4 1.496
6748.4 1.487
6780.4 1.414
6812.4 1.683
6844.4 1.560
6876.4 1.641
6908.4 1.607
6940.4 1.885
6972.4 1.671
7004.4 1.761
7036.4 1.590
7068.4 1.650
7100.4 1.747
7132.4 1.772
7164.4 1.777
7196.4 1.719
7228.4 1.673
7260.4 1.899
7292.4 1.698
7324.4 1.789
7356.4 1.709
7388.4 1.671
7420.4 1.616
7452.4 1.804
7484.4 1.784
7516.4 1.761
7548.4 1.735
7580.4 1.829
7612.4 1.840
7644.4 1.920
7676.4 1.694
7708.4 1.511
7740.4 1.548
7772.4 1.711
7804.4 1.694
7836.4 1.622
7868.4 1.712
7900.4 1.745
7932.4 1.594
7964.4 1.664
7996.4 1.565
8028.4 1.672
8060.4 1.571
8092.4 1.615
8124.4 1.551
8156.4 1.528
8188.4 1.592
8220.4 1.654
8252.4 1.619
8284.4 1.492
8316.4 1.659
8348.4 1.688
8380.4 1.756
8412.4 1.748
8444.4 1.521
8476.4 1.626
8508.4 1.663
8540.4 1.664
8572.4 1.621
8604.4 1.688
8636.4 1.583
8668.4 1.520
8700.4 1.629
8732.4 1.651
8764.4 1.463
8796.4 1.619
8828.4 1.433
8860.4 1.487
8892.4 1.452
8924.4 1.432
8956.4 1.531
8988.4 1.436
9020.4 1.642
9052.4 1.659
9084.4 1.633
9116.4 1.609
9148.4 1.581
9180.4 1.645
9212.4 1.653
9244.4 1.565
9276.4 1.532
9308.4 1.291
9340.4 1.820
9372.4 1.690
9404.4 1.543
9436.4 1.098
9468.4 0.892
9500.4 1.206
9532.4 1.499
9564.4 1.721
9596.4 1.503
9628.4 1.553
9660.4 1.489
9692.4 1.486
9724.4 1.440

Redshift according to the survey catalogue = 0.307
